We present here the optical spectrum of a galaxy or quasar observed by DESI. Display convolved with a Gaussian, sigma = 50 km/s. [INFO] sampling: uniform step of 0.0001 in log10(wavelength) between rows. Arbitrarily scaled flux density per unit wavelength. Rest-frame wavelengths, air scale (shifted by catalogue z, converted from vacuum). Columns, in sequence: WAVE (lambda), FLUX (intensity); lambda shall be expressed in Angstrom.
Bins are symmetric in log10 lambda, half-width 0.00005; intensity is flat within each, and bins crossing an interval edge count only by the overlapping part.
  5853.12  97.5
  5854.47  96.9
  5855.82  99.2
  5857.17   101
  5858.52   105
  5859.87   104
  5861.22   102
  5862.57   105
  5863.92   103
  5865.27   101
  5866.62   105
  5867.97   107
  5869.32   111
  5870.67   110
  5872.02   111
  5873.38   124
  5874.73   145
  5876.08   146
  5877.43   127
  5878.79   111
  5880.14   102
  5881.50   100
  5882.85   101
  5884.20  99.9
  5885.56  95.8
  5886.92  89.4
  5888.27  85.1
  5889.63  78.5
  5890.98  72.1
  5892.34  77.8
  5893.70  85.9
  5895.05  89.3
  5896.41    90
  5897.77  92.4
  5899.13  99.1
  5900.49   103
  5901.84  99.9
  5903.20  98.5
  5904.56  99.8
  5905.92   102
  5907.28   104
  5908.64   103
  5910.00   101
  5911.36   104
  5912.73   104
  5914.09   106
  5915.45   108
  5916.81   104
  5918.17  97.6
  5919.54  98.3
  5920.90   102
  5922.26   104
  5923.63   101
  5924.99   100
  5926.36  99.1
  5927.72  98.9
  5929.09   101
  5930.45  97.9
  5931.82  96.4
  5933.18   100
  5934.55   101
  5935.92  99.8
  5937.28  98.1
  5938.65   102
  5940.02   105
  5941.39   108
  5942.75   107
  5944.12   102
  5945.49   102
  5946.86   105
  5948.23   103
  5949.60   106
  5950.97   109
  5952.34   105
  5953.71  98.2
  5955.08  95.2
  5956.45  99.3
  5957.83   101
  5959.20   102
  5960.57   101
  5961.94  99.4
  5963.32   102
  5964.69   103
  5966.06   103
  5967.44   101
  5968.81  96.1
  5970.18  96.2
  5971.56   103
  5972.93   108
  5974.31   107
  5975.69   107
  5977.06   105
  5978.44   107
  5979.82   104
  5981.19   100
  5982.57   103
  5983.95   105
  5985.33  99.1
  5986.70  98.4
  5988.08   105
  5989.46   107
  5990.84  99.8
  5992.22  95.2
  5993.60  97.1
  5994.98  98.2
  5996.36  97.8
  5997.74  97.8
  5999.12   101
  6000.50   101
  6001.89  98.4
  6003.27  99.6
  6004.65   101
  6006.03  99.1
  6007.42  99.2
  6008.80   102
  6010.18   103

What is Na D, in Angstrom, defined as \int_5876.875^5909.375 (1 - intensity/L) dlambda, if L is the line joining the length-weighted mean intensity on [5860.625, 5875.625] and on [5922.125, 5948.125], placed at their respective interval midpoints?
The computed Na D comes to 3.61 Angstrom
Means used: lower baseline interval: 112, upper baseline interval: 101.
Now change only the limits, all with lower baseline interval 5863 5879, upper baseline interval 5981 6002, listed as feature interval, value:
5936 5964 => 0.9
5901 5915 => 1.2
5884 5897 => 3.2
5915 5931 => 1.3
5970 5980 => -0.3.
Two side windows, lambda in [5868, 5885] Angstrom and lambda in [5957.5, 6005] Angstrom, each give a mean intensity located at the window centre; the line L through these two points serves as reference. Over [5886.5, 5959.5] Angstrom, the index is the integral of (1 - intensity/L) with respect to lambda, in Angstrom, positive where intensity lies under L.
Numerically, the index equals 6.7 Angstrom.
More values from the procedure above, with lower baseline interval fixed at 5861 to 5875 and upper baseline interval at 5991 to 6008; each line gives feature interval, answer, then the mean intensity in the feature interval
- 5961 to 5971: 0.16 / 100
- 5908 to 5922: 0.47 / 103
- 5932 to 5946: 0.26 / 102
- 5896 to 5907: 0.93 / 98.5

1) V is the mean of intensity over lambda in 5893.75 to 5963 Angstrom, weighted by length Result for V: 101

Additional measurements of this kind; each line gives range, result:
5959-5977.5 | 102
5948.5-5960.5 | 102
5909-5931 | 102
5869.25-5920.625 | 102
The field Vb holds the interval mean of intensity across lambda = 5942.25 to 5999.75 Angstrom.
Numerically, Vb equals 102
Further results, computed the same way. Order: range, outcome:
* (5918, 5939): 99.8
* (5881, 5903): 91.3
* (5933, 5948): 103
